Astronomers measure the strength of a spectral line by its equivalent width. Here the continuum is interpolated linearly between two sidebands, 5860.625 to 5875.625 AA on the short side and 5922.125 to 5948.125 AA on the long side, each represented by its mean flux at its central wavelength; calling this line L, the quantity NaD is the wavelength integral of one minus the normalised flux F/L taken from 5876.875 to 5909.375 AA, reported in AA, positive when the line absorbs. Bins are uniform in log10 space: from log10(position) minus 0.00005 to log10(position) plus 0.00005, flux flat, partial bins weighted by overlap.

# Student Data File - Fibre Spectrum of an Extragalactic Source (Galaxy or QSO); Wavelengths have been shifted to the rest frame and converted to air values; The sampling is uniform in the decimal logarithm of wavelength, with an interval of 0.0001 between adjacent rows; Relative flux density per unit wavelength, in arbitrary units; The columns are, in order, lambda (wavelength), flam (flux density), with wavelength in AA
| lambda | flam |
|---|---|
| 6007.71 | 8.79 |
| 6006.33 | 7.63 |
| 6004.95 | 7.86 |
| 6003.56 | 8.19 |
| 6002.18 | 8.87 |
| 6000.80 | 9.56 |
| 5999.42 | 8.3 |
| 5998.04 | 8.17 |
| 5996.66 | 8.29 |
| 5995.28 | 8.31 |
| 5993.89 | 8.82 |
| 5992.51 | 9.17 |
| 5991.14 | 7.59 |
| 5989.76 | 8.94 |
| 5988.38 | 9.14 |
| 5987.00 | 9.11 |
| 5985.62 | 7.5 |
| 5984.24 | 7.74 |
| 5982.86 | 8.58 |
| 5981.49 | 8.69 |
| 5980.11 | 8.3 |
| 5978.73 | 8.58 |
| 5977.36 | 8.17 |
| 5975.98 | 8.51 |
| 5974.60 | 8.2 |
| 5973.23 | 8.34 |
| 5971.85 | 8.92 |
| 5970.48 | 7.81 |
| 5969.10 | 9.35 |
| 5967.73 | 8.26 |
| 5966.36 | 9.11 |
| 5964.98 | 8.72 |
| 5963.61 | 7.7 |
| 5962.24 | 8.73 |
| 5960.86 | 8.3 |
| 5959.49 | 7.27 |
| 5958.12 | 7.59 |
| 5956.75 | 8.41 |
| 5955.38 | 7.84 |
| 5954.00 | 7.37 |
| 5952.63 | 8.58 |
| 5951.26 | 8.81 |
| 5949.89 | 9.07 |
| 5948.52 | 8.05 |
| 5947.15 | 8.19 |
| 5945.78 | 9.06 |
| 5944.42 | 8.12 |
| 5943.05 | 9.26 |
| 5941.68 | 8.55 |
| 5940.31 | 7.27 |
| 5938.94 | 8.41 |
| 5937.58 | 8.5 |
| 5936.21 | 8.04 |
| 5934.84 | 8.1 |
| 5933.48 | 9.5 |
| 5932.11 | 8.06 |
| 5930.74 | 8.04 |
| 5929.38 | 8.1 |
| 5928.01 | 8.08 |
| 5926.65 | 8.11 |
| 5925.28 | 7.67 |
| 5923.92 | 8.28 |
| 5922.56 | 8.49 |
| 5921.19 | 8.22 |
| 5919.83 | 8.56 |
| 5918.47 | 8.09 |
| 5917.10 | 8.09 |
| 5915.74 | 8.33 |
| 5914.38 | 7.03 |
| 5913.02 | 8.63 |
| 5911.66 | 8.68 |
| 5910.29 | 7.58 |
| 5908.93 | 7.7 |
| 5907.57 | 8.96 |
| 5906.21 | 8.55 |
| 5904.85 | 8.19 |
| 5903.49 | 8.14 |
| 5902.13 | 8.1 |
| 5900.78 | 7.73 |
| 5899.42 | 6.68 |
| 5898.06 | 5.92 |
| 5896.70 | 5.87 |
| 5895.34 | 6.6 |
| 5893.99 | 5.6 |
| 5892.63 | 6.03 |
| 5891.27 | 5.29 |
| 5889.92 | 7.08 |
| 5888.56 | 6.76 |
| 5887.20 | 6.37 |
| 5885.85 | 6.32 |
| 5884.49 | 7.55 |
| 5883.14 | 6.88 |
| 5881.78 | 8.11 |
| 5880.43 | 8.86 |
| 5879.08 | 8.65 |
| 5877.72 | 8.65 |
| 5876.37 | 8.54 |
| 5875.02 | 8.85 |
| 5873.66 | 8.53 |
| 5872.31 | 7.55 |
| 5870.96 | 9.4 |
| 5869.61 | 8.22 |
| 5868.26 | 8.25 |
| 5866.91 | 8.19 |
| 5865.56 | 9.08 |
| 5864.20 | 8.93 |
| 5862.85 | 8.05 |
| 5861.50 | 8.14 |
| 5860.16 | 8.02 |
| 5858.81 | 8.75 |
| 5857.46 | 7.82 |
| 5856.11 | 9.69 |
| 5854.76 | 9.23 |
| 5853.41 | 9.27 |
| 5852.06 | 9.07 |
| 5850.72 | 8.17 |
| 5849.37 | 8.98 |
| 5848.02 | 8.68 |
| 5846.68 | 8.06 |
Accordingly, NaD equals 4.4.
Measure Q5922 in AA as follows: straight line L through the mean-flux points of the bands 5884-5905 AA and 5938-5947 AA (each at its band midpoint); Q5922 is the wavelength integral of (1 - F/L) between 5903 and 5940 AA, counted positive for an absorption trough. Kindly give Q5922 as -2.6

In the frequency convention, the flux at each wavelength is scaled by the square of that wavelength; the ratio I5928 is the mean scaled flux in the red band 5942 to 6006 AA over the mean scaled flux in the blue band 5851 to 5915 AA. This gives 1.10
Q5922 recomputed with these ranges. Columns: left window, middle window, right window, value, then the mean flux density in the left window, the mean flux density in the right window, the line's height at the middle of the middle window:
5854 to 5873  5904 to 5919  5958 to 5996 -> 0.6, 8.53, 8.42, 8.48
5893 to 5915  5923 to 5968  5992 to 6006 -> -2.0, 7.48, 8.52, 7.93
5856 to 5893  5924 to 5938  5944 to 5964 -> -0.1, 7.94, 8.22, 8.14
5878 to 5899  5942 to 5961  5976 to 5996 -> -1.0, 6.82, 8.47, 7.89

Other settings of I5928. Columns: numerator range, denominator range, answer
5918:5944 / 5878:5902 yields 1.22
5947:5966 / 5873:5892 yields 1.11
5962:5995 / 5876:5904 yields 1.23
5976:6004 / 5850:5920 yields 1.12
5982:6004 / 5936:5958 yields 1.04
